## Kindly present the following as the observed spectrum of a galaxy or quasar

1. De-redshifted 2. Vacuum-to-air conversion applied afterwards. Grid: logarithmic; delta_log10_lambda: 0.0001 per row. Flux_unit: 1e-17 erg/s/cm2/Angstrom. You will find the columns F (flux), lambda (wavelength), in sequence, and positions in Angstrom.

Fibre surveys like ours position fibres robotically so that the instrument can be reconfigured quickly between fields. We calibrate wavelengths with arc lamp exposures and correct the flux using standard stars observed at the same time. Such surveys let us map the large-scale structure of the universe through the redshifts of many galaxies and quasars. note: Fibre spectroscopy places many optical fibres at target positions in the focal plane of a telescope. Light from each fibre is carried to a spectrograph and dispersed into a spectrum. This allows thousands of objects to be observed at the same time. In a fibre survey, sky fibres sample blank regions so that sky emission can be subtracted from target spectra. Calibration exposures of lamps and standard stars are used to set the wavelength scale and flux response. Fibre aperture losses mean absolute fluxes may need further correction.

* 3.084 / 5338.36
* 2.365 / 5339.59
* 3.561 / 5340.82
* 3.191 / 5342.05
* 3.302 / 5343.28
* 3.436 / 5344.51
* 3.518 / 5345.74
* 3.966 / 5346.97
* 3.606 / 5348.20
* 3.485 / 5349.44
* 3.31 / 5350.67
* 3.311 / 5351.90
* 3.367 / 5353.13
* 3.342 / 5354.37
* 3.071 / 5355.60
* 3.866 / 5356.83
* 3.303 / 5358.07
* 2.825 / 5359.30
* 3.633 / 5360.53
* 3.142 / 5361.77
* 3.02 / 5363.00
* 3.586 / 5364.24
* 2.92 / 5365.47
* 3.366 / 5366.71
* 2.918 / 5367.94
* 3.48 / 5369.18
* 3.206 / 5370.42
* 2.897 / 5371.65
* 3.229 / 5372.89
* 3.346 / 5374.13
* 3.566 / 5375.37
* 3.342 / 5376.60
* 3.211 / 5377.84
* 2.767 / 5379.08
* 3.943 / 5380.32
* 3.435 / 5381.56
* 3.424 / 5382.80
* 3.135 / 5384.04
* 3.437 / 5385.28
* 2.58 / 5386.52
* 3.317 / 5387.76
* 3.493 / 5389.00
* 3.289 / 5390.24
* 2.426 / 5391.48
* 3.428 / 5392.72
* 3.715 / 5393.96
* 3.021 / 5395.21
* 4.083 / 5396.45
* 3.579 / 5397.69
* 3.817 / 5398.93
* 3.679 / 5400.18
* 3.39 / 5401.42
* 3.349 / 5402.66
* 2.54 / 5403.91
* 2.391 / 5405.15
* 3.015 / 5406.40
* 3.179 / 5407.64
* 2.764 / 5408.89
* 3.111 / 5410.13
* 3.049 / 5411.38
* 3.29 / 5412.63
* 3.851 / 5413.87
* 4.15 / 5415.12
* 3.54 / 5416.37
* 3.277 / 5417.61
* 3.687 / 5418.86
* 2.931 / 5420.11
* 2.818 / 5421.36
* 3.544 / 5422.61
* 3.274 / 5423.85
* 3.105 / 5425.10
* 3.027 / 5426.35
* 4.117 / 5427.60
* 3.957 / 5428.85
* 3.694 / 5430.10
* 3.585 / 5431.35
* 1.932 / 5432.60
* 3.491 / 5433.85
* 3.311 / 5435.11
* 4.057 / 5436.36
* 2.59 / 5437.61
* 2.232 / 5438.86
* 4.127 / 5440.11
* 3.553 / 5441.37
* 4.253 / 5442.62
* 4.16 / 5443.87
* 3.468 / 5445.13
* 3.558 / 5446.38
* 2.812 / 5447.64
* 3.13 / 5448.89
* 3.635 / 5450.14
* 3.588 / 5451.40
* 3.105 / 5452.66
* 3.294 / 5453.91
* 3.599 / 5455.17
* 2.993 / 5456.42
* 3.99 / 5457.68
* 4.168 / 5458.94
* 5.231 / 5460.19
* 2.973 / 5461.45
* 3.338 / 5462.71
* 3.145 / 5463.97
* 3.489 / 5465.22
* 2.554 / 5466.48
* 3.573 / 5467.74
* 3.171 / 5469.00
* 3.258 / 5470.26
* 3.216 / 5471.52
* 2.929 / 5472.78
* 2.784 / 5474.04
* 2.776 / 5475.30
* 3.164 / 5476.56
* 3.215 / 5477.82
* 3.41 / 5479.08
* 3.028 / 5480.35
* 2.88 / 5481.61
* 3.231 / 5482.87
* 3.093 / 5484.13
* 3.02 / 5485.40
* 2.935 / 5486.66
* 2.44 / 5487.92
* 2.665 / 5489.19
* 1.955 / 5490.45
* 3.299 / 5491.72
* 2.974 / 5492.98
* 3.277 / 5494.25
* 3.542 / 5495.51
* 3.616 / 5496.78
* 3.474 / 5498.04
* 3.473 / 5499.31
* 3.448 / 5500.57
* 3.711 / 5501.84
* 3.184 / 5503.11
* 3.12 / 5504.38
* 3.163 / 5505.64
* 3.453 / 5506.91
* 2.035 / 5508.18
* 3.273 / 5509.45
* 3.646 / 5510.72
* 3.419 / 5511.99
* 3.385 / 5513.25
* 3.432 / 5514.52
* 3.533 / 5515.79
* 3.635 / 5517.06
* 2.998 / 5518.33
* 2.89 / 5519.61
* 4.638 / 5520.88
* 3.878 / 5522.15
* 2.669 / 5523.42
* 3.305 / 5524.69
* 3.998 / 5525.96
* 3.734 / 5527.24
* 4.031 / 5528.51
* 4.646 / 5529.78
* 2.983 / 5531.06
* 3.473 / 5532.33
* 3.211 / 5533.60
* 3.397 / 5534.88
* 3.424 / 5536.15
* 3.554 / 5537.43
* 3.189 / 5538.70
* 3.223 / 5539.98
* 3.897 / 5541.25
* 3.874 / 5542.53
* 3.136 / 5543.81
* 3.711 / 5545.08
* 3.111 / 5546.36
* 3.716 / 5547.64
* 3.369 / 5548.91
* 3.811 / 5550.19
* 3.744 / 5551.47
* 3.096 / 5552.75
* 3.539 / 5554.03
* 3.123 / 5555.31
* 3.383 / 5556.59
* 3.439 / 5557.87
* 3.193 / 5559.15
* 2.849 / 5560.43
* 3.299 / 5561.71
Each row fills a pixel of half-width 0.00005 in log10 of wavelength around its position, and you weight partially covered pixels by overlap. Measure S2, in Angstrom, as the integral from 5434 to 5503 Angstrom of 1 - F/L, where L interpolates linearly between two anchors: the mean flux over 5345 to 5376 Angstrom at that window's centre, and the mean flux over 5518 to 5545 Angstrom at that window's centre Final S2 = 3.3 Angstrom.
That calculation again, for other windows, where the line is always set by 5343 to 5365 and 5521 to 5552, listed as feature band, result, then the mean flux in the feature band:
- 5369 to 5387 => 0.8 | 3.27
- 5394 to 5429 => 1.1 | 3.34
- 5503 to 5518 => 1.1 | 3.27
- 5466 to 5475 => 1.1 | 3.07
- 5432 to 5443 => 0.7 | 3.26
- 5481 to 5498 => 2.5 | 3.01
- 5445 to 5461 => -0.4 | 3.58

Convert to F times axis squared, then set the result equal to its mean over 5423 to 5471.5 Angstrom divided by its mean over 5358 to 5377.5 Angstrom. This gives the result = 1.09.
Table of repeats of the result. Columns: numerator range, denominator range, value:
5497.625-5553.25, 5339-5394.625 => 1.11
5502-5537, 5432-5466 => 1.02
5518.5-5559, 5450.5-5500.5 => 1.11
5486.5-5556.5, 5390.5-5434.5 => 1.06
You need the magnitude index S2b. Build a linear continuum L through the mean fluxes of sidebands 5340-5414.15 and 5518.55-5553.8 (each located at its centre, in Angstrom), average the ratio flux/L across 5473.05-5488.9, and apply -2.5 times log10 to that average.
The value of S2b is 0.16 mag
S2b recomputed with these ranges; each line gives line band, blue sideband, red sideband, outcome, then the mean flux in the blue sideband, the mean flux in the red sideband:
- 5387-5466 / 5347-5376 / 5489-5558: -0.01 mag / 3.31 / 3.4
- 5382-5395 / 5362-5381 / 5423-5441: 0.02 mag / 3.25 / 3.33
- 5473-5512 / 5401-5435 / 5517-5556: 0.10 mag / 3.26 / 3.51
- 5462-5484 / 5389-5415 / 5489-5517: 0.04 mag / 3.27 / 3.25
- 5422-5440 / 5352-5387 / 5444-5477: 0.01 mag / 3.27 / 3.36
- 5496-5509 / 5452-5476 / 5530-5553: 0.04 mag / 3.35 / 3.47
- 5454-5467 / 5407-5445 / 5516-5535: -0.03 mag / 3.39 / 3.57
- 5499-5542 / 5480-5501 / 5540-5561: -0.06 mag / 3.08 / 3.43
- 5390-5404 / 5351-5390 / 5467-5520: -0.05 mag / 3.27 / 3.16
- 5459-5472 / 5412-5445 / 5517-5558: 0.01 mag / 3.44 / 3.51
